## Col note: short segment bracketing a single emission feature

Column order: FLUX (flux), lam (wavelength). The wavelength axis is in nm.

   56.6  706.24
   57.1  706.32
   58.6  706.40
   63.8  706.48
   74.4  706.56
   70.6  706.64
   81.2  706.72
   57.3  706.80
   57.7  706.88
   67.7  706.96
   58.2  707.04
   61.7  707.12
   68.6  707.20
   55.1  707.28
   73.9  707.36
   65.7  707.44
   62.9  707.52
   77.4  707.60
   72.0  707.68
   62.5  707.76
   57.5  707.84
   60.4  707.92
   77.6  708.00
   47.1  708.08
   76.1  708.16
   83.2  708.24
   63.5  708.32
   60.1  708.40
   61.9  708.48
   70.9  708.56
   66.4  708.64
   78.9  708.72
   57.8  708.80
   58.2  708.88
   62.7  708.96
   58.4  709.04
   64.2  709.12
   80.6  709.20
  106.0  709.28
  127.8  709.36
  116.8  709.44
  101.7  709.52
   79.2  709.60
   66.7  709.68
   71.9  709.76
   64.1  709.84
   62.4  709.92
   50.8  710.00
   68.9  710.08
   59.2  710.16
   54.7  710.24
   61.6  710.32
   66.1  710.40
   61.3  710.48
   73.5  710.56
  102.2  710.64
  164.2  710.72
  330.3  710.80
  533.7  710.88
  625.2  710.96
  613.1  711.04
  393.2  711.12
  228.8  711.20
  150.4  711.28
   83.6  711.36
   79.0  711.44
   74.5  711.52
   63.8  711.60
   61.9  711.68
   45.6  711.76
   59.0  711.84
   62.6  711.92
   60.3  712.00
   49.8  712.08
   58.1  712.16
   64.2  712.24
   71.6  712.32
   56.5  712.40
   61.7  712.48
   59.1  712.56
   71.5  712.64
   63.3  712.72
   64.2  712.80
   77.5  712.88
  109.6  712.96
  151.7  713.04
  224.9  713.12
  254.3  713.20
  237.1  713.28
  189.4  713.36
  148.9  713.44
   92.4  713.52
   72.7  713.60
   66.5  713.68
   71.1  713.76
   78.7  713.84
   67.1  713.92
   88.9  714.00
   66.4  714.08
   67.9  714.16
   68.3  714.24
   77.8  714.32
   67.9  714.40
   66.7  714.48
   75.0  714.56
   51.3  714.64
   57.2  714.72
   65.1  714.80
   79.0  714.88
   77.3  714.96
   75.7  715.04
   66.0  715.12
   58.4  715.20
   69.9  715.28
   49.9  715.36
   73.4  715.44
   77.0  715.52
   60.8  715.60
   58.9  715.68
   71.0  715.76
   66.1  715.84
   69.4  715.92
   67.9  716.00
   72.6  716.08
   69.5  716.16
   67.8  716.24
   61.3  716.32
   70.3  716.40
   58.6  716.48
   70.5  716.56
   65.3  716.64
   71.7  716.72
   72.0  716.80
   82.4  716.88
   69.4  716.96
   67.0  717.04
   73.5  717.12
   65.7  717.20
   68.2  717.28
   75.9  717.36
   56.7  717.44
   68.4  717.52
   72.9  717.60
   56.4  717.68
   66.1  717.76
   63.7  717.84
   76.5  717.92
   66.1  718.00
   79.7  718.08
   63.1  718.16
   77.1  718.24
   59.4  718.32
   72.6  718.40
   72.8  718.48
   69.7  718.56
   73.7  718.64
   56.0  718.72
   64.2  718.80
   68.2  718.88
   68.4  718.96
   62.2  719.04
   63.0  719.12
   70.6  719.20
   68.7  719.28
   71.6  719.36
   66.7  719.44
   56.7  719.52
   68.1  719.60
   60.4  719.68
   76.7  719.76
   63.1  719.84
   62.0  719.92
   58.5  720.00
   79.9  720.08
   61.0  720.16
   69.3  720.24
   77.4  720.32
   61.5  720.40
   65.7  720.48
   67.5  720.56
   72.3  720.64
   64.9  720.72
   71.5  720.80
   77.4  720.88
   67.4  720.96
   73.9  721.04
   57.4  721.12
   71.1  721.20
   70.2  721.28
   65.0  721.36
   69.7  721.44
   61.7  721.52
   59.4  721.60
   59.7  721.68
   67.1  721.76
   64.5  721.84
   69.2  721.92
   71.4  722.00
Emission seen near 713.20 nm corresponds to [N II] 6583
